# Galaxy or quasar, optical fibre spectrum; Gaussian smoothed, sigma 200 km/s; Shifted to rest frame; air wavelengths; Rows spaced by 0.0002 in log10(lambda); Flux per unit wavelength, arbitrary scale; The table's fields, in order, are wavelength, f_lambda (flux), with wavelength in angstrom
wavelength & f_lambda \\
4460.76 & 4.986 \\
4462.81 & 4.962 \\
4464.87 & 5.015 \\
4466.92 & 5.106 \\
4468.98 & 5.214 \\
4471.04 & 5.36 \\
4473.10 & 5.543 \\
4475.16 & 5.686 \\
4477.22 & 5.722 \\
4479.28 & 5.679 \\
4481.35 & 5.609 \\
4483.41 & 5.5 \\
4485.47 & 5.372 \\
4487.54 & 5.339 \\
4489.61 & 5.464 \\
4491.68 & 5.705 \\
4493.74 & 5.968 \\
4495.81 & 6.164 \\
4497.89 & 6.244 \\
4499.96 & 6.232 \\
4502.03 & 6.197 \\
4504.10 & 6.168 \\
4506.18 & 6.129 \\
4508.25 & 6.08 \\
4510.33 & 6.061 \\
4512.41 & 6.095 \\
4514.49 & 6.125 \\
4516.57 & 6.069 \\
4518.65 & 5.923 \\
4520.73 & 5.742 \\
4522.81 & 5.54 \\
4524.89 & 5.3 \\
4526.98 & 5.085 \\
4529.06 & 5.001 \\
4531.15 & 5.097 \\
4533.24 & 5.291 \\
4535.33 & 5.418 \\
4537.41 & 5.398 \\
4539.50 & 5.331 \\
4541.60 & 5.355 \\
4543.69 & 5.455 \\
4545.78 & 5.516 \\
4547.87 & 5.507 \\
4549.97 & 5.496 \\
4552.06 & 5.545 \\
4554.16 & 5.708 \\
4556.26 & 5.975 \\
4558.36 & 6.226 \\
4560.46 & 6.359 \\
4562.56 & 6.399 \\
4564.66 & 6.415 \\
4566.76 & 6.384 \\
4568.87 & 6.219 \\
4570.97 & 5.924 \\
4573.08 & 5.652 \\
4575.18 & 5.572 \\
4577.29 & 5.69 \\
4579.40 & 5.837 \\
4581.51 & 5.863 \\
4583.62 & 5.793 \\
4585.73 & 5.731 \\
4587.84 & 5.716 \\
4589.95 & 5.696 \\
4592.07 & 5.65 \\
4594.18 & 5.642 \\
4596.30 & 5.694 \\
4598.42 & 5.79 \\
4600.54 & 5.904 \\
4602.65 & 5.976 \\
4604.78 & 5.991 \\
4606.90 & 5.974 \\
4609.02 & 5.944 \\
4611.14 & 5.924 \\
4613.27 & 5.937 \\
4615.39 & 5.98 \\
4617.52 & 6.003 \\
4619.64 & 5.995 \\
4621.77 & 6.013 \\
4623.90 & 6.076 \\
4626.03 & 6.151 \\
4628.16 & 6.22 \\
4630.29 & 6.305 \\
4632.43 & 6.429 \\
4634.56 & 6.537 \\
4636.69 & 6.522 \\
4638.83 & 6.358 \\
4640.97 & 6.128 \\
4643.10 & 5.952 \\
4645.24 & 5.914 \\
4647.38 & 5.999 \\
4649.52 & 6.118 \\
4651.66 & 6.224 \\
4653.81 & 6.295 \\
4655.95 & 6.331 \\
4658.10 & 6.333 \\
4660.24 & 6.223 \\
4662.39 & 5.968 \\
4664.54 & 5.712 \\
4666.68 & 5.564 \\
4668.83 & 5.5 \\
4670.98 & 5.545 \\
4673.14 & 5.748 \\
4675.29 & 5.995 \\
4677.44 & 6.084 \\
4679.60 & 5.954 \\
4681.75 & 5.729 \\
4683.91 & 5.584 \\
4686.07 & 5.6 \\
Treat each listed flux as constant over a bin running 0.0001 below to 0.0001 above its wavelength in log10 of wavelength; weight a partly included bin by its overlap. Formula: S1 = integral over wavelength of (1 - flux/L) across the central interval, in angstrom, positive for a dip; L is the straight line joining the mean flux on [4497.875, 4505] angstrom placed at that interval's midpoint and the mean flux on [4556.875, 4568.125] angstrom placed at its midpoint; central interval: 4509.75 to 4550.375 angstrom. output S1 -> 4.8 angstrom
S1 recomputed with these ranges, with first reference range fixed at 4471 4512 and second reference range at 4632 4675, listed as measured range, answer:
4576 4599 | 0.9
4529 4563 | 1.8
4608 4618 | 0.1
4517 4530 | 0.9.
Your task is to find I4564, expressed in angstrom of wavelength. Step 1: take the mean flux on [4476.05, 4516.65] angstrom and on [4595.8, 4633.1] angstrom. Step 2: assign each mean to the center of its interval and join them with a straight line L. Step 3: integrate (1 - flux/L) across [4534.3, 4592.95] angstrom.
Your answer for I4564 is 1.8 angstrom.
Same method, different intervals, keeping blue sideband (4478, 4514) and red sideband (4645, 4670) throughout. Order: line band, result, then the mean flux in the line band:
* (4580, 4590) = 0.3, 5.77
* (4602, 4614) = 0.0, 5.95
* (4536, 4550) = 1.2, 5.43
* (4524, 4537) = 1.6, 5.21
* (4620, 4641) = -1.0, 6.27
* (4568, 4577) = 0.2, 5.82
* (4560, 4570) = -0.7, 6.35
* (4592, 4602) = 0.4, 5.76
